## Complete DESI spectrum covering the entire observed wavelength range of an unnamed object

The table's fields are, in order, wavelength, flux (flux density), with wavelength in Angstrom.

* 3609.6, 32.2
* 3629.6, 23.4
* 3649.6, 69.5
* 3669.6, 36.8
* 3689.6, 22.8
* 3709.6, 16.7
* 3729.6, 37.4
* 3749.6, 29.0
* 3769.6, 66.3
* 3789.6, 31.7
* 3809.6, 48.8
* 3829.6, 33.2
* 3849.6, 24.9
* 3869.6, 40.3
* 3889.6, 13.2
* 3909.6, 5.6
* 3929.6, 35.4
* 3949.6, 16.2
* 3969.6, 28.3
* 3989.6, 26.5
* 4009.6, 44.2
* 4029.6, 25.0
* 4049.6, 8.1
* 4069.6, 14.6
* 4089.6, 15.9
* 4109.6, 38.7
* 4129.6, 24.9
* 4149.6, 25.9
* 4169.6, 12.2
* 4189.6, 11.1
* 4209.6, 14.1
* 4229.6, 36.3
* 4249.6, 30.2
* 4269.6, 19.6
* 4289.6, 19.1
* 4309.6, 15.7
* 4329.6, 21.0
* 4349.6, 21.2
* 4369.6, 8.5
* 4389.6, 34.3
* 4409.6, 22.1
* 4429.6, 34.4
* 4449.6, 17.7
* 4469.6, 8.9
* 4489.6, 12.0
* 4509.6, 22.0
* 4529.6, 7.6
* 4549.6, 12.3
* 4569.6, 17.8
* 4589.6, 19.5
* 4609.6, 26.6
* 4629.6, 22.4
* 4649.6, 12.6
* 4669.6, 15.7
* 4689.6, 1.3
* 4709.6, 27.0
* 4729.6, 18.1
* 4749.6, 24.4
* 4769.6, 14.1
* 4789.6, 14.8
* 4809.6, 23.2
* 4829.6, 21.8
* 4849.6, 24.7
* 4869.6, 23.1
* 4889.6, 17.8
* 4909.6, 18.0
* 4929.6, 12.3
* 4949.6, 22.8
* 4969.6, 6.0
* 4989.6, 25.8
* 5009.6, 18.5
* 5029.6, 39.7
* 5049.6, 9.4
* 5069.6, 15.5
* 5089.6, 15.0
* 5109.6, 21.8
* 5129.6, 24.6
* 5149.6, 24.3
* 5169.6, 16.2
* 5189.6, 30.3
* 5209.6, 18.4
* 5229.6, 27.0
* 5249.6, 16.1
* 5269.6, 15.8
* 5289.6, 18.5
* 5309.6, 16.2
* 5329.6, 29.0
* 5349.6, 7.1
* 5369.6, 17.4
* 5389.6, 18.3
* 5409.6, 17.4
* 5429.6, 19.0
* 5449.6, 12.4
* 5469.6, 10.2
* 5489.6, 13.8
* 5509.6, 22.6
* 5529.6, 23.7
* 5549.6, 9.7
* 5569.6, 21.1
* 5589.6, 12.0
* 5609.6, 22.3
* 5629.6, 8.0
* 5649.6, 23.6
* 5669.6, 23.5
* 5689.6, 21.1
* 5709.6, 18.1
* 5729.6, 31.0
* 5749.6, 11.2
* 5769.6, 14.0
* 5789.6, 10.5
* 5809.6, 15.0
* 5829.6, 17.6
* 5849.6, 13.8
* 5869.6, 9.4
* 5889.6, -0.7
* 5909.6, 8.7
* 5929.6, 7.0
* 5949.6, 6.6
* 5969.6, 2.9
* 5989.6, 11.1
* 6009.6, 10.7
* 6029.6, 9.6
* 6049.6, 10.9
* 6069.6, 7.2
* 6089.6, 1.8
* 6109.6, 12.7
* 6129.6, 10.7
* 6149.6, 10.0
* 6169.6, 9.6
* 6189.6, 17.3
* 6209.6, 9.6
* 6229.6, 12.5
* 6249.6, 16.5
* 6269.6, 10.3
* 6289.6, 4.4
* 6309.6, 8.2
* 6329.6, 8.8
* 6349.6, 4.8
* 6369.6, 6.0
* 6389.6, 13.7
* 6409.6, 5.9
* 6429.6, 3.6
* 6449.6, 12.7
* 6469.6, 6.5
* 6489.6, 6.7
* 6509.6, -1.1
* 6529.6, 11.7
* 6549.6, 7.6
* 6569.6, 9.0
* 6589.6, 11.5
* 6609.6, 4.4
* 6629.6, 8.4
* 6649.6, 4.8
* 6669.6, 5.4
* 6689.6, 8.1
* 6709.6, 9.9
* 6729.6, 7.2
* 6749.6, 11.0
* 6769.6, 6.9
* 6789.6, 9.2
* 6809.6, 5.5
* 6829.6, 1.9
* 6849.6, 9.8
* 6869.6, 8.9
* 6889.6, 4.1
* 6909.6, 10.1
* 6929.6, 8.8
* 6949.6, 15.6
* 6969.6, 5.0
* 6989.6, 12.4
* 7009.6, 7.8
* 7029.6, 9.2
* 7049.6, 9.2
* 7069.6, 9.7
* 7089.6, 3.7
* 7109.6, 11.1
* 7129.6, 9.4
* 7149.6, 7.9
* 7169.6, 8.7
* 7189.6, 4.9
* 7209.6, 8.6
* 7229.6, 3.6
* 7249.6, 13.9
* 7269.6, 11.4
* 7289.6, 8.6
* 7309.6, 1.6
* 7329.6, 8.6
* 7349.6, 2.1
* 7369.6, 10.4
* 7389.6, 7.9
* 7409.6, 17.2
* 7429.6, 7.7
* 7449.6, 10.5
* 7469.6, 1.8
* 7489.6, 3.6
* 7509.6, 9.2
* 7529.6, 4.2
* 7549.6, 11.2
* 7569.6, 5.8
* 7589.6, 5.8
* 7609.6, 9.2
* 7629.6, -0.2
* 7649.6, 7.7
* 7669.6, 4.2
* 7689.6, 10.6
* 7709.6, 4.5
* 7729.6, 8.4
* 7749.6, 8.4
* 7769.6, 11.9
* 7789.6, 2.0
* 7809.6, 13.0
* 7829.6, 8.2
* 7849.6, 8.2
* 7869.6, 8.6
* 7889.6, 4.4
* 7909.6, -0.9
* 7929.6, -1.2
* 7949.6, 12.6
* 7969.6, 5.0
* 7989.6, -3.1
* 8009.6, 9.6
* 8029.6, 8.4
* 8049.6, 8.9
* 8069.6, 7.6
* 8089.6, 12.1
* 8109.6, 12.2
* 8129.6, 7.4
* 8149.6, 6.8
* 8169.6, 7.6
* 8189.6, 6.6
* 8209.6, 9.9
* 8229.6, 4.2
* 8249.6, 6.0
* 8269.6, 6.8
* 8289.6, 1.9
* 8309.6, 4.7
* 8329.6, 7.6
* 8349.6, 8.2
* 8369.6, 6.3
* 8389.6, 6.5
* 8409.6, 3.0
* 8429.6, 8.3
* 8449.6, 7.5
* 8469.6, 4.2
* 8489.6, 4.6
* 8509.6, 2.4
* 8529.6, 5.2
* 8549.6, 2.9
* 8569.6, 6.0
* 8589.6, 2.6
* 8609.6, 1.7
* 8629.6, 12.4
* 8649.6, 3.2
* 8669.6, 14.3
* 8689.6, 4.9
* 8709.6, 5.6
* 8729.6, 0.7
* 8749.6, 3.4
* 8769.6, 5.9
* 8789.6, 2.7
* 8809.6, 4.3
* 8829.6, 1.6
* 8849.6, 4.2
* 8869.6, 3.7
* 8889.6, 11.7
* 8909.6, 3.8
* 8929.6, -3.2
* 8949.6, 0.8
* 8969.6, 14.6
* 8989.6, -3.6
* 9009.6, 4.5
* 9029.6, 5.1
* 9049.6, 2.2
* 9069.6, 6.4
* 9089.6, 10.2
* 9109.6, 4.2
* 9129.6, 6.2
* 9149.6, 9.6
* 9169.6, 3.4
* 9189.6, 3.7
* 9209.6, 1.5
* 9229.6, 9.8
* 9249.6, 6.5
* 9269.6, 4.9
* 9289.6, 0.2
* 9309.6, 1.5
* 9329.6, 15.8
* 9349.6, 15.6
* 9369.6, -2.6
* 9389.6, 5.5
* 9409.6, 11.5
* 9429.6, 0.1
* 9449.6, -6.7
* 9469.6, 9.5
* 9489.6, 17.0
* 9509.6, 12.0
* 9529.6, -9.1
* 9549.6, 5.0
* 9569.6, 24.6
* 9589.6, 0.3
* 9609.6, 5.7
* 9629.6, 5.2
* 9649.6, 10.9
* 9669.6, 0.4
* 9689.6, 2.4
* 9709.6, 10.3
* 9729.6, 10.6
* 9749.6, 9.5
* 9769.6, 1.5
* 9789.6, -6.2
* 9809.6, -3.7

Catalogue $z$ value 0.234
